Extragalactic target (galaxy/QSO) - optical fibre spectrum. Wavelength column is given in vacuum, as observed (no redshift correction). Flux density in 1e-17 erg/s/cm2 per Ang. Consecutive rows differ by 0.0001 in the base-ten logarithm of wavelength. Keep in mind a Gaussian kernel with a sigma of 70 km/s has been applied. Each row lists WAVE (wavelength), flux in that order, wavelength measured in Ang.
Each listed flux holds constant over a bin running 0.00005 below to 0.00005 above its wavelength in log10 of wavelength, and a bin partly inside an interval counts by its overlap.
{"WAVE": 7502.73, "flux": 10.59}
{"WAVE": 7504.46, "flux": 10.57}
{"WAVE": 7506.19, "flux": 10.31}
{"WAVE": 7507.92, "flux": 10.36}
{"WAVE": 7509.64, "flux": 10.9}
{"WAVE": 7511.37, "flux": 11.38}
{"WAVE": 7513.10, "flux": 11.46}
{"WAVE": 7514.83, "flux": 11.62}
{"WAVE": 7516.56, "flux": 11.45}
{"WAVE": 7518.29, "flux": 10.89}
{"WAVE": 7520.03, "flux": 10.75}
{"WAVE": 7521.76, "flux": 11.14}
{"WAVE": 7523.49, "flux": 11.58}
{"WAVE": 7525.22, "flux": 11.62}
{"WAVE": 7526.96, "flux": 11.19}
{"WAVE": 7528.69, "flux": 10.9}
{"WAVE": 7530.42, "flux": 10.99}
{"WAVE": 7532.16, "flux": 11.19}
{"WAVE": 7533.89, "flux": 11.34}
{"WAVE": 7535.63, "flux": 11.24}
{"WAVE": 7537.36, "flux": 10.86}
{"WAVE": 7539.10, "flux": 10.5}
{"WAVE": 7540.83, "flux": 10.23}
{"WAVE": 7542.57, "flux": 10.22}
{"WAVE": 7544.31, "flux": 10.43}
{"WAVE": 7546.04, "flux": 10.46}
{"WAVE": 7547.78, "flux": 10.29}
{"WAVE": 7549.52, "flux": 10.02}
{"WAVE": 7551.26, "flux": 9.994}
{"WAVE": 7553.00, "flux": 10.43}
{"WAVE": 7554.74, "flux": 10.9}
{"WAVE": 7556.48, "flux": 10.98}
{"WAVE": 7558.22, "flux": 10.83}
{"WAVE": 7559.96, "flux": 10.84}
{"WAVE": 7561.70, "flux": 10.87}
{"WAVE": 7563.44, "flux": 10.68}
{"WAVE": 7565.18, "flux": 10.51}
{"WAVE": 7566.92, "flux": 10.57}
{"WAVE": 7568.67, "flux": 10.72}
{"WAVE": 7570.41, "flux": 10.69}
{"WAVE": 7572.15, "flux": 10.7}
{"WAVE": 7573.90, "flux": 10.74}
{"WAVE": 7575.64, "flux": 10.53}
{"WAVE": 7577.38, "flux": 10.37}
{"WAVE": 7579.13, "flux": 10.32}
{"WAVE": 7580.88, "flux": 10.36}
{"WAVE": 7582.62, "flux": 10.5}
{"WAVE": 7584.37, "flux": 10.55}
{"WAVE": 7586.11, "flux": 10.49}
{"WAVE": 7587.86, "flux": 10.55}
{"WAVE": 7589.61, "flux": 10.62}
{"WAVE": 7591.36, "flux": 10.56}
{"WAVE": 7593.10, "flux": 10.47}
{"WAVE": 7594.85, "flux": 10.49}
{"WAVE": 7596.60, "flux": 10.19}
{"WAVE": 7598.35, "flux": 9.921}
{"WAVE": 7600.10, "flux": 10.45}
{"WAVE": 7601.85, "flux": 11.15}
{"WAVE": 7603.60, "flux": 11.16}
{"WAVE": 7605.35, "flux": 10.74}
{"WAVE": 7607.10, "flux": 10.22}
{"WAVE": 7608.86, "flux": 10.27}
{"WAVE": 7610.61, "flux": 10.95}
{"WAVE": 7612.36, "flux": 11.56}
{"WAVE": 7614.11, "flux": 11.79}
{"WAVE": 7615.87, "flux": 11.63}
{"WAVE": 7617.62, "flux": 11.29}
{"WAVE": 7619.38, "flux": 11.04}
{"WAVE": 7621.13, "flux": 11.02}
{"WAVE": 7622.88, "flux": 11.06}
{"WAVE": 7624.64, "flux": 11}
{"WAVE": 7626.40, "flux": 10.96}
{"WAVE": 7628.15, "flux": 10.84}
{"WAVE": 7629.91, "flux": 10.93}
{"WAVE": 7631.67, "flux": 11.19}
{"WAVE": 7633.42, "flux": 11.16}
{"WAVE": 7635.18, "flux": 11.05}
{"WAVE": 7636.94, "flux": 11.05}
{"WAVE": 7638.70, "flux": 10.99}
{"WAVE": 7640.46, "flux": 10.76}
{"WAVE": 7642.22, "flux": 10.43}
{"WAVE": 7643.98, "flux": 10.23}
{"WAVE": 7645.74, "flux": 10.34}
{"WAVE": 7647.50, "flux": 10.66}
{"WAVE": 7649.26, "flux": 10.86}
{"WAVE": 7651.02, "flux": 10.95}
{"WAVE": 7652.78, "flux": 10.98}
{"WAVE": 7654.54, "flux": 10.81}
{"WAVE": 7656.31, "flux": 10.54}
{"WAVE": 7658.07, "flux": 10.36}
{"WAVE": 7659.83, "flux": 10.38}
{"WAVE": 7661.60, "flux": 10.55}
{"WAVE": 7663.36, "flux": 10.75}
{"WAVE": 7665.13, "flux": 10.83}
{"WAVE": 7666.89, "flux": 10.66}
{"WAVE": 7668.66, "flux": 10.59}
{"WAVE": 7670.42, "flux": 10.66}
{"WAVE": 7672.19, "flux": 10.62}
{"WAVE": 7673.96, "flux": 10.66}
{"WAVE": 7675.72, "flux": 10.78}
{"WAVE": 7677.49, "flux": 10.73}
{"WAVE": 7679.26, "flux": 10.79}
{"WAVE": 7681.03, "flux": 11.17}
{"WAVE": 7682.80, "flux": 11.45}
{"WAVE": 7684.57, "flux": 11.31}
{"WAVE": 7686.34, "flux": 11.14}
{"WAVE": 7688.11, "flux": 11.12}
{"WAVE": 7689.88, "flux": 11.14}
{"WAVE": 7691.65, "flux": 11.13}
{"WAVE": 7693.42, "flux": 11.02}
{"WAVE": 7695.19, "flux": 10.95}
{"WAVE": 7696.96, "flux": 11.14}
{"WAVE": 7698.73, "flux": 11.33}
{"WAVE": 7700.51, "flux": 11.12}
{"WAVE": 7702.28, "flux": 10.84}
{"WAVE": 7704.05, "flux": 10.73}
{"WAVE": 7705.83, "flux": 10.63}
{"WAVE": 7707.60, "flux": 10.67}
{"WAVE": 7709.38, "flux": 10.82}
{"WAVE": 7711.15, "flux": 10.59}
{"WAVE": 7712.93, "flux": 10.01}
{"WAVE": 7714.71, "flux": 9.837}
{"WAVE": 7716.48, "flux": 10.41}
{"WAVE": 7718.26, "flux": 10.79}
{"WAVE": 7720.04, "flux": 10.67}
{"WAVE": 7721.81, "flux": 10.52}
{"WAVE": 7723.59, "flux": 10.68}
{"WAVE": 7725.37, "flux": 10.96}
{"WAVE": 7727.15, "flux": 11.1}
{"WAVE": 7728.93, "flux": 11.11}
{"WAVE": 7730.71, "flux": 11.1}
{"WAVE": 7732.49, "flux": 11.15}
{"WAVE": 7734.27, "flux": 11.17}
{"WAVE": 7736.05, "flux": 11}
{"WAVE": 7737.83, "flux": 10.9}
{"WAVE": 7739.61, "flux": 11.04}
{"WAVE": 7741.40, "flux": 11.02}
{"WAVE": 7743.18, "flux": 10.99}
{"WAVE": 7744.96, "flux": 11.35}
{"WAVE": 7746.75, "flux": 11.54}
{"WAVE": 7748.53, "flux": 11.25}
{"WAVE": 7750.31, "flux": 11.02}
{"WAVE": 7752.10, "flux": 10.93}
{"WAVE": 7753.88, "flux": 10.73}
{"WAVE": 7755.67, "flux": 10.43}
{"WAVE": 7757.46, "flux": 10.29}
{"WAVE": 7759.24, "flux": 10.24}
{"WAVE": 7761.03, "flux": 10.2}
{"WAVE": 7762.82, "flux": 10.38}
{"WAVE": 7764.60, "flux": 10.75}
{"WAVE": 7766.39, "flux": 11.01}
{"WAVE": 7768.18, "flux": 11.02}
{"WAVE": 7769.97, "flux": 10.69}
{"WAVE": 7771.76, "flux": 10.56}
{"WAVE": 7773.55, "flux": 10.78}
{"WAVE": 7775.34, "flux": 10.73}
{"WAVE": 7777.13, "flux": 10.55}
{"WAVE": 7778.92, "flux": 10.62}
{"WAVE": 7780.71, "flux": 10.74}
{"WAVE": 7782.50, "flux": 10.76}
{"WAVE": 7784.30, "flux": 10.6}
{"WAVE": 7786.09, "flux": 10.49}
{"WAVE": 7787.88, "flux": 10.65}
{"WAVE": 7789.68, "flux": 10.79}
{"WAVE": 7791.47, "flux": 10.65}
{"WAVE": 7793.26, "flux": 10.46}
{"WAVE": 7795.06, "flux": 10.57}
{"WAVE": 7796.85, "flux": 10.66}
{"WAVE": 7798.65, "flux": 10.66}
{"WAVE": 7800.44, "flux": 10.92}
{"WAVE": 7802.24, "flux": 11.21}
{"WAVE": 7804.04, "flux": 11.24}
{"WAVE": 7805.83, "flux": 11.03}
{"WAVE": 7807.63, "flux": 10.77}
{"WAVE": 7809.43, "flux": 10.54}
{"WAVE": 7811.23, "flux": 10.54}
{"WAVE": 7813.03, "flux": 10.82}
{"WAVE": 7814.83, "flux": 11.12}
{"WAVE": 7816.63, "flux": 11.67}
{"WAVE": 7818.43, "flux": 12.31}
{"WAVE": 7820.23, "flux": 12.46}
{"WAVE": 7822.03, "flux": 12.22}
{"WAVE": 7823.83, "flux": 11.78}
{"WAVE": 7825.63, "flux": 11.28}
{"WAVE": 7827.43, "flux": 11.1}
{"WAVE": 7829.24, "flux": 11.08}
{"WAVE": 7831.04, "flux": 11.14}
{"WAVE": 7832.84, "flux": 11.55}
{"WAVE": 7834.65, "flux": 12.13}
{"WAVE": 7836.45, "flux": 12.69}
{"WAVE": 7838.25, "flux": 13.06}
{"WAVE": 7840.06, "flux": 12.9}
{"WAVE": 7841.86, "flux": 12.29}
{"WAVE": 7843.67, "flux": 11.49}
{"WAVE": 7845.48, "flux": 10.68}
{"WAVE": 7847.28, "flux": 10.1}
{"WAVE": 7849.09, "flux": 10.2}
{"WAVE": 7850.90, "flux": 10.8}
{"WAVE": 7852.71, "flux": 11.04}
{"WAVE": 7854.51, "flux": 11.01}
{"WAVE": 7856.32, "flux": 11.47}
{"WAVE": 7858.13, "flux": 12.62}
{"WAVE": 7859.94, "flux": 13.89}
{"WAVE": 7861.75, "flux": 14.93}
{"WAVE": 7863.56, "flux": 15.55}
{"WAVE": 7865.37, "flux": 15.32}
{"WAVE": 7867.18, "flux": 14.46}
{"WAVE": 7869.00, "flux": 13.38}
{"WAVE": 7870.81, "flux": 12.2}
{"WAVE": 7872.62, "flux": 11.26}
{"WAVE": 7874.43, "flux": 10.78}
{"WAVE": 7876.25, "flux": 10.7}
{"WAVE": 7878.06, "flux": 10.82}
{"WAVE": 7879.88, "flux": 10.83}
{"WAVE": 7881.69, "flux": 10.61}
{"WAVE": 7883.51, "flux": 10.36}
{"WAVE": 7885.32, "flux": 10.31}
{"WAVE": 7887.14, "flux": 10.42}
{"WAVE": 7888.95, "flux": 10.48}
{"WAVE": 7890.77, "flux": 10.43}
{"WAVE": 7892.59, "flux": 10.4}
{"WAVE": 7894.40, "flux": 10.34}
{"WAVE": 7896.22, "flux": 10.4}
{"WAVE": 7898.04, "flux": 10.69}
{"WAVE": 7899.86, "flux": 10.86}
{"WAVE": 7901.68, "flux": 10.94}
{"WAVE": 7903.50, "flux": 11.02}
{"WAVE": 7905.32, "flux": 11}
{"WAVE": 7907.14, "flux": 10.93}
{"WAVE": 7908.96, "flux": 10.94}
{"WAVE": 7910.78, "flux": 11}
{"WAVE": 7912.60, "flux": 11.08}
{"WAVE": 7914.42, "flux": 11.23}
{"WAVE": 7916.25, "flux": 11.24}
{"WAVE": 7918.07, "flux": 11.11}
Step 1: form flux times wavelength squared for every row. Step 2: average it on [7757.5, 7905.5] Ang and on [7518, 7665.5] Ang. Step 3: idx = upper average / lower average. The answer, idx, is 1.1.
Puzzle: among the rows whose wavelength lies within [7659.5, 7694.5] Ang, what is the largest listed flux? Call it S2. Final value 11.45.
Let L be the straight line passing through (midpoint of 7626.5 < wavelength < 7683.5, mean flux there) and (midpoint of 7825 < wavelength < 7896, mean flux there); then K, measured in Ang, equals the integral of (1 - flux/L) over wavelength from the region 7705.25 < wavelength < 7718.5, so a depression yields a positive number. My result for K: 0.7 Ang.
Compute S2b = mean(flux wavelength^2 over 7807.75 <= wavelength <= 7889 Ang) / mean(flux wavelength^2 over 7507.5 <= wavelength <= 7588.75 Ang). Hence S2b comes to 1.18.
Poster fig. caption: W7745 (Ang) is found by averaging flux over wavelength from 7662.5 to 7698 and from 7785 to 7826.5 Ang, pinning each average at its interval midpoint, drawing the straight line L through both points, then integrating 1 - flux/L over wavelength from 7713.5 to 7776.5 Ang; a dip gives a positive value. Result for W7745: 1.2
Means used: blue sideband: 10.9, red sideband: 11.1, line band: 10.8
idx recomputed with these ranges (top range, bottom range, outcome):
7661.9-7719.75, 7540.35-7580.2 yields 1.06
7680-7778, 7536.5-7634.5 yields 1.05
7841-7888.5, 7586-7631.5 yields 1.17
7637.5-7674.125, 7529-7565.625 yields 1.03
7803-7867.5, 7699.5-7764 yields 1.13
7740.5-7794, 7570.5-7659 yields 1.04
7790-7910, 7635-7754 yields 1.10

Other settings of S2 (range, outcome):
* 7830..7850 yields 13.06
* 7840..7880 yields 15.55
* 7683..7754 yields 11.54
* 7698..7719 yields 11.33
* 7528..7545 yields 11.34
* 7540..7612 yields 11.16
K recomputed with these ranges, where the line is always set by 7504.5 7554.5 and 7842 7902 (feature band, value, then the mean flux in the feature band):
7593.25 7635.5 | 0.39 Ang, 10.9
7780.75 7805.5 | 1.34 Ang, 10.8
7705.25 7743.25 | 1.53 Ang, 10.8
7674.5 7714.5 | 0.91 Ang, 10.9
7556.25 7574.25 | 0.30 Ang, 10.7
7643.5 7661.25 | 0.75 Ang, 10.6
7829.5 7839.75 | -0.58 Ang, 12.1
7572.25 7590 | 0.71 Ang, 10.5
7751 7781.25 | 1.83 Ang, 10.6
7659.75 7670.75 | 0.46 Ang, 10.6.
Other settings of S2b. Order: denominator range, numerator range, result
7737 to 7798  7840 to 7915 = 1.10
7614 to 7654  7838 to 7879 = 1.18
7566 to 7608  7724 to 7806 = 1.08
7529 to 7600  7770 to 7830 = 1.10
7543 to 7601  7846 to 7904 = 1.18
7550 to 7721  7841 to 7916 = 1.13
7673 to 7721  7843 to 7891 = 1.13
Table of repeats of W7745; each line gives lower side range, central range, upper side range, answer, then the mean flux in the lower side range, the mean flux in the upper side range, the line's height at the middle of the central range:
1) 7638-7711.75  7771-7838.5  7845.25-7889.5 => 2.2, 10.8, 11.8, 11.5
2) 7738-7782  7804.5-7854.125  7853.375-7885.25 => 1.3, 10.8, 12.3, 11.7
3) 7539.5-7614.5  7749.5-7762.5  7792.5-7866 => 0.9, 10.6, 11.7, 11.4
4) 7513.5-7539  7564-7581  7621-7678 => 0.7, 11.2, 10.8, 11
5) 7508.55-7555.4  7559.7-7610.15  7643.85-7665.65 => 1.0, 10.9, 10.6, 10.8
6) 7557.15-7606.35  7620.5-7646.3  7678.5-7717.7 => -0.4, 10.6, 10.9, 10.7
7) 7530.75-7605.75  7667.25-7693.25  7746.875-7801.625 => -0.7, 10.6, 10.7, 10.6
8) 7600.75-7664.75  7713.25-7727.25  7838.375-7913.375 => 0.7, 10.9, 11.5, 11.1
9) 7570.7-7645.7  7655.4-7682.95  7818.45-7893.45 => 0.8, 10.8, 11.8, 11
